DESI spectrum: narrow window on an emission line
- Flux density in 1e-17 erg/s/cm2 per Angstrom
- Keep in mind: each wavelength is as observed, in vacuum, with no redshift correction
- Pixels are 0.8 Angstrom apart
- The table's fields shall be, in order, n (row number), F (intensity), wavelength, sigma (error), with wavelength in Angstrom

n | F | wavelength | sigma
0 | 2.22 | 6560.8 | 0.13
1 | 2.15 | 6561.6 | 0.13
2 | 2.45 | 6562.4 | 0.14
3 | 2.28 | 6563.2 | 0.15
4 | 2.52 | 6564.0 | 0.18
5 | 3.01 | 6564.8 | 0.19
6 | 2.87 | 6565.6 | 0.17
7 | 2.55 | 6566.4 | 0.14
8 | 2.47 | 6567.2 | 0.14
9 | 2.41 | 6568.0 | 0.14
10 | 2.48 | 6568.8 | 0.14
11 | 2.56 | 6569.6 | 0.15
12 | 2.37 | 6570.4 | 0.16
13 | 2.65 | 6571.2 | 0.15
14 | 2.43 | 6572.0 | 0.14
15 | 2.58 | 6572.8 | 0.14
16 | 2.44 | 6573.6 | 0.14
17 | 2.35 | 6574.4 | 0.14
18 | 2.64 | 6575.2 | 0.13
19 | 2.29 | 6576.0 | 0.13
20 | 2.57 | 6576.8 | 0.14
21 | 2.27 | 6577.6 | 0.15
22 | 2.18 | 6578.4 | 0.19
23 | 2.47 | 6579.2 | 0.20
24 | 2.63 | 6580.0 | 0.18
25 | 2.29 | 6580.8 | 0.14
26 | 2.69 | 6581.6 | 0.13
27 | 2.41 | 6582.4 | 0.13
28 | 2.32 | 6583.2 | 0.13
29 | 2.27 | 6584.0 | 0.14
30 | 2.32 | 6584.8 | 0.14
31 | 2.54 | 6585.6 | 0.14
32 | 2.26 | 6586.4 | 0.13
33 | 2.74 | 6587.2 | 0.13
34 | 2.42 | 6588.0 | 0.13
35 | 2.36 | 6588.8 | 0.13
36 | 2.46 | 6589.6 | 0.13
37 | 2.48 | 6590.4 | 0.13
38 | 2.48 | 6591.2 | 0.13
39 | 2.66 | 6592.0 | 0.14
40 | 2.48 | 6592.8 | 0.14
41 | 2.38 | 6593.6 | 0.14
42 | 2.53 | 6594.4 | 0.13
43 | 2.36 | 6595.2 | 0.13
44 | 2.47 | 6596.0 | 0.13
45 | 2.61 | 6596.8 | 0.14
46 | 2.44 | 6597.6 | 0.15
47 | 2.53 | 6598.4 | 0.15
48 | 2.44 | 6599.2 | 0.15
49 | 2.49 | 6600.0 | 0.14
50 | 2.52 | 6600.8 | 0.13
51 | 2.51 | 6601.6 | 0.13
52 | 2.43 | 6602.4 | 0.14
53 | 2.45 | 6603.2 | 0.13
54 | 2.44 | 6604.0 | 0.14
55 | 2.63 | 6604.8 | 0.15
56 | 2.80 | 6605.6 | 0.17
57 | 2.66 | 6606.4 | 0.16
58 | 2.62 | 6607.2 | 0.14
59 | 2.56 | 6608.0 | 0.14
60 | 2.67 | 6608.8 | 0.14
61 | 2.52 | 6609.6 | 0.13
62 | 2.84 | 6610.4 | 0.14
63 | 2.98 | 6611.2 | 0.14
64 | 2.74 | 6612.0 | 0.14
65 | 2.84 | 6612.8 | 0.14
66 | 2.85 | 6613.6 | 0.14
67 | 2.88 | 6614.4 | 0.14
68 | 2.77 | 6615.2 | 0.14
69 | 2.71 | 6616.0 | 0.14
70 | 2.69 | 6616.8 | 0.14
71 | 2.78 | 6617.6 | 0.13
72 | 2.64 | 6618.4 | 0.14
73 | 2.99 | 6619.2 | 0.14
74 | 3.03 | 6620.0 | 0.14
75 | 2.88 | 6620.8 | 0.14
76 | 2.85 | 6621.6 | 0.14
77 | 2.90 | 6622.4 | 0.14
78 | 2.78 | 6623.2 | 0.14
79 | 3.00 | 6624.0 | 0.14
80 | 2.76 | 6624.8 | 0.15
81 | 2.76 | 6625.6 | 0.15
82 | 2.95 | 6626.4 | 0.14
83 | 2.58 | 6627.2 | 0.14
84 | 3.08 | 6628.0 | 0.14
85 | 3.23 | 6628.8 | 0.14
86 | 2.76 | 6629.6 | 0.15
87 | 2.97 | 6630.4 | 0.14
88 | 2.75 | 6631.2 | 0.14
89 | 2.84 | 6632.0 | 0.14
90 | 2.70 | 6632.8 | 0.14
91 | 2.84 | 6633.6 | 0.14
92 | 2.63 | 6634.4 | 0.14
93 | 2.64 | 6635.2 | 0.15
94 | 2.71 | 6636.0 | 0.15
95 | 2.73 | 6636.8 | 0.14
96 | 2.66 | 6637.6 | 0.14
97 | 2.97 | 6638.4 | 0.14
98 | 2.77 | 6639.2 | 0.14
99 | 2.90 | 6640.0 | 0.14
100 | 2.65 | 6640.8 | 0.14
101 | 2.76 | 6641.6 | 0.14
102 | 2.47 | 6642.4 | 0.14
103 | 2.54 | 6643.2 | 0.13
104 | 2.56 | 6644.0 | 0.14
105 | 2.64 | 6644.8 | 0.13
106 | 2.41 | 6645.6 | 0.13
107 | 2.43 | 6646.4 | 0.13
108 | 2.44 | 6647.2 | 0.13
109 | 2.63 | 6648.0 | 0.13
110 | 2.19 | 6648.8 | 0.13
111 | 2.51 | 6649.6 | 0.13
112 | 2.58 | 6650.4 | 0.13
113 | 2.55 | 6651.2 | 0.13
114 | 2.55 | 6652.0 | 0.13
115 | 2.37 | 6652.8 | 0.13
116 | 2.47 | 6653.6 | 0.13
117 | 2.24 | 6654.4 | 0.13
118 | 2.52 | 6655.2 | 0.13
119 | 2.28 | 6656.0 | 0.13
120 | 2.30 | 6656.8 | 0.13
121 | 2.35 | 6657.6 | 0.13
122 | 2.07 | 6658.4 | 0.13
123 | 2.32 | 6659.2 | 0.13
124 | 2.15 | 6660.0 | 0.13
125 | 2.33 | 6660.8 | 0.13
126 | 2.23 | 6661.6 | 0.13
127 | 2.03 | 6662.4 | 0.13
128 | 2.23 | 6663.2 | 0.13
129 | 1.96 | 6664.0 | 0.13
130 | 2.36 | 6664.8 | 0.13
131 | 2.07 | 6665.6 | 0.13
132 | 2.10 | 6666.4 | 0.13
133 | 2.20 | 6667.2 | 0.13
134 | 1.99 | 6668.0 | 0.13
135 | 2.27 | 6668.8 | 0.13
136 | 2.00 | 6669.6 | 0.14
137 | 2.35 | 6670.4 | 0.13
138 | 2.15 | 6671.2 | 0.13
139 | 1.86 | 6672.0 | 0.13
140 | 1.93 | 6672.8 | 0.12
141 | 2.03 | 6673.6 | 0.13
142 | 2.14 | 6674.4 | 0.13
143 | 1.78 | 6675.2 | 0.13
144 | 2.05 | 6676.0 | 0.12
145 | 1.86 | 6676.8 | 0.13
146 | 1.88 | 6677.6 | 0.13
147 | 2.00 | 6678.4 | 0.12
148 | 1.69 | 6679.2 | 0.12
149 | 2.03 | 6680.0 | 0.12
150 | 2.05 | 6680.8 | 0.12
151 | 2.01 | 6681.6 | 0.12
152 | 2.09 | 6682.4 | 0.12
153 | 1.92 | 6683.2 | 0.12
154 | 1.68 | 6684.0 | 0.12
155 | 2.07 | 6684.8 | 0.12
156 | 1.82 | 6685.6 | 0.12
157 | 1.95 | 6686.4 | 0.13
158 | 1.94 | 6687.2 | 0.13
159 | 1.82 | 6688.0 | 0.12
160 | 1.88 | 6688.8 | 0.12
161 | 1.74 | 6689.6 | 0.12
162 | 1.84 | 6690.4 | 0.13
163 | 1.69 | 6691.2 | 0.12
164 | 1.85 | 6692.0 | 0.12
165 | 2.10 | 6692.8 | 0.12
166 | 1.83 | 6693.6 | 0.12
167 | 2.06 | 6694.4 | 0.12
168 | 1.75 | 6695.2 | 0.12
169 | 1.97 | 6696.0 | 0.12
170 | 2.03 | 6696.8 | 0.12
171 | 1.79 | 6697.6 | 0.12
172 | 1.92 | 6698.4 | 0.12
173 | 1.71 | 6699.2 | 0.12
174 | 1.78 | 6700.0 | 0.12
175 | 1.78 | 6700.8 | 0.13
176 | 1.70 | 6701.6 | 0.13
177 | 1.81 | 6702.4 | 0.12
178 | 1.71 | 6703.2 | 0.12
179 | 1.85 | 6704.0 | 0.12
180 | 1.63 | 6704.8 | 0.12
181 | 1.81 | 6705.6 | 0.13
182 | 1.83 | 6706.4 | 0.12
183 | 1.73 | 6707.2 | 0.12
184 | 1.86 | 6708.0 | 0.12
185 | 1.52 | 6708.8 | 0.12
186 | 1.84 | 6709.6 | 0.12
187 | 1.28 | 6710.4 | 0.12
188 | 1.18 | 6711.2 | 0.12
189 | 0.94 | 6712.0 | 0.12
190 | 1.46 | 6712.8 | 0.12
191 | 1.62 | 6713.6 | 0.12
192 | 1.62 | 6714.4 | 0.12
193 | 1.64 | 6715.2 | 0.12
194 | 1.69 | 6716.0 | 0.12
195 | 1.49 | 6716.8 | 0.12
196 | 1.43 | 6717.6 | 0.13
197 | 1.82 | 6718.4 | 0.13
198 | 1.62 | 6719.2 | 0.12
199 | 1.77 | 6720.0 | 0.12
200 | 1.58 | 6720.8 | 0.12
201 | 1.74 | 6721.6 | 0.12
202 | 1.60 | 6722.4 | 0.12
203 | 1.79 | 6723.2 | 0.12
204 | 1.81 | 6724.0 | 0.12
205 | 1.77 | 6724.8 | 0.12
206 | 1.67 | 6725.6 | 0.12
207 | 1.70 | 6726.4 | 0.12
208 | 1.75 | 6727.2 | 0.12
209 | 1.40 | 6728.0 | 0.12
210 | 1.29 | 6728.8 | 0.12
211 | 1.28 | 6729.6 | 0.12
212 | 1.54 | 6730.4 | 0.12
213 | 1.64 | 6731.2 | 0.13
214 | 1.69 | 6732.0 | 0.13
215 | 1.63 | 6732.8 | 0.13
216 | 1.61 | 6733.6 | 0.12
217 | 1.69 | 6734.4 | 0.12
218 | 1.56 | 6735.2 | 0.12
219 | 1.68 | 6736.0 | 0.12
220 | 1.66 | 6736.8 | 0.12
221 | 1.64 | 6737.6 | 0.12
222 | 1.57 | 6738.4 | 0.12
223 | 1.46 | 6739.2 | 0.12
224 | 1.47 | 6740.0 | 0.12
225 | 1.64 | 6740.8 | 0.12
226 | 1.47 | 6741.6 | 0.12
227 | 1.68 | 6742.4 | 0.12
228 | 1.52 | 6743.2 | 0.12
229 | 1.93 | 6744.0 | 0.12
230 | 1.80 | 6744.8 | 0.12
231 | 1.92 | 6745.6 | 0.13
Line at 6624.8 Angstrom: C III] 1909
